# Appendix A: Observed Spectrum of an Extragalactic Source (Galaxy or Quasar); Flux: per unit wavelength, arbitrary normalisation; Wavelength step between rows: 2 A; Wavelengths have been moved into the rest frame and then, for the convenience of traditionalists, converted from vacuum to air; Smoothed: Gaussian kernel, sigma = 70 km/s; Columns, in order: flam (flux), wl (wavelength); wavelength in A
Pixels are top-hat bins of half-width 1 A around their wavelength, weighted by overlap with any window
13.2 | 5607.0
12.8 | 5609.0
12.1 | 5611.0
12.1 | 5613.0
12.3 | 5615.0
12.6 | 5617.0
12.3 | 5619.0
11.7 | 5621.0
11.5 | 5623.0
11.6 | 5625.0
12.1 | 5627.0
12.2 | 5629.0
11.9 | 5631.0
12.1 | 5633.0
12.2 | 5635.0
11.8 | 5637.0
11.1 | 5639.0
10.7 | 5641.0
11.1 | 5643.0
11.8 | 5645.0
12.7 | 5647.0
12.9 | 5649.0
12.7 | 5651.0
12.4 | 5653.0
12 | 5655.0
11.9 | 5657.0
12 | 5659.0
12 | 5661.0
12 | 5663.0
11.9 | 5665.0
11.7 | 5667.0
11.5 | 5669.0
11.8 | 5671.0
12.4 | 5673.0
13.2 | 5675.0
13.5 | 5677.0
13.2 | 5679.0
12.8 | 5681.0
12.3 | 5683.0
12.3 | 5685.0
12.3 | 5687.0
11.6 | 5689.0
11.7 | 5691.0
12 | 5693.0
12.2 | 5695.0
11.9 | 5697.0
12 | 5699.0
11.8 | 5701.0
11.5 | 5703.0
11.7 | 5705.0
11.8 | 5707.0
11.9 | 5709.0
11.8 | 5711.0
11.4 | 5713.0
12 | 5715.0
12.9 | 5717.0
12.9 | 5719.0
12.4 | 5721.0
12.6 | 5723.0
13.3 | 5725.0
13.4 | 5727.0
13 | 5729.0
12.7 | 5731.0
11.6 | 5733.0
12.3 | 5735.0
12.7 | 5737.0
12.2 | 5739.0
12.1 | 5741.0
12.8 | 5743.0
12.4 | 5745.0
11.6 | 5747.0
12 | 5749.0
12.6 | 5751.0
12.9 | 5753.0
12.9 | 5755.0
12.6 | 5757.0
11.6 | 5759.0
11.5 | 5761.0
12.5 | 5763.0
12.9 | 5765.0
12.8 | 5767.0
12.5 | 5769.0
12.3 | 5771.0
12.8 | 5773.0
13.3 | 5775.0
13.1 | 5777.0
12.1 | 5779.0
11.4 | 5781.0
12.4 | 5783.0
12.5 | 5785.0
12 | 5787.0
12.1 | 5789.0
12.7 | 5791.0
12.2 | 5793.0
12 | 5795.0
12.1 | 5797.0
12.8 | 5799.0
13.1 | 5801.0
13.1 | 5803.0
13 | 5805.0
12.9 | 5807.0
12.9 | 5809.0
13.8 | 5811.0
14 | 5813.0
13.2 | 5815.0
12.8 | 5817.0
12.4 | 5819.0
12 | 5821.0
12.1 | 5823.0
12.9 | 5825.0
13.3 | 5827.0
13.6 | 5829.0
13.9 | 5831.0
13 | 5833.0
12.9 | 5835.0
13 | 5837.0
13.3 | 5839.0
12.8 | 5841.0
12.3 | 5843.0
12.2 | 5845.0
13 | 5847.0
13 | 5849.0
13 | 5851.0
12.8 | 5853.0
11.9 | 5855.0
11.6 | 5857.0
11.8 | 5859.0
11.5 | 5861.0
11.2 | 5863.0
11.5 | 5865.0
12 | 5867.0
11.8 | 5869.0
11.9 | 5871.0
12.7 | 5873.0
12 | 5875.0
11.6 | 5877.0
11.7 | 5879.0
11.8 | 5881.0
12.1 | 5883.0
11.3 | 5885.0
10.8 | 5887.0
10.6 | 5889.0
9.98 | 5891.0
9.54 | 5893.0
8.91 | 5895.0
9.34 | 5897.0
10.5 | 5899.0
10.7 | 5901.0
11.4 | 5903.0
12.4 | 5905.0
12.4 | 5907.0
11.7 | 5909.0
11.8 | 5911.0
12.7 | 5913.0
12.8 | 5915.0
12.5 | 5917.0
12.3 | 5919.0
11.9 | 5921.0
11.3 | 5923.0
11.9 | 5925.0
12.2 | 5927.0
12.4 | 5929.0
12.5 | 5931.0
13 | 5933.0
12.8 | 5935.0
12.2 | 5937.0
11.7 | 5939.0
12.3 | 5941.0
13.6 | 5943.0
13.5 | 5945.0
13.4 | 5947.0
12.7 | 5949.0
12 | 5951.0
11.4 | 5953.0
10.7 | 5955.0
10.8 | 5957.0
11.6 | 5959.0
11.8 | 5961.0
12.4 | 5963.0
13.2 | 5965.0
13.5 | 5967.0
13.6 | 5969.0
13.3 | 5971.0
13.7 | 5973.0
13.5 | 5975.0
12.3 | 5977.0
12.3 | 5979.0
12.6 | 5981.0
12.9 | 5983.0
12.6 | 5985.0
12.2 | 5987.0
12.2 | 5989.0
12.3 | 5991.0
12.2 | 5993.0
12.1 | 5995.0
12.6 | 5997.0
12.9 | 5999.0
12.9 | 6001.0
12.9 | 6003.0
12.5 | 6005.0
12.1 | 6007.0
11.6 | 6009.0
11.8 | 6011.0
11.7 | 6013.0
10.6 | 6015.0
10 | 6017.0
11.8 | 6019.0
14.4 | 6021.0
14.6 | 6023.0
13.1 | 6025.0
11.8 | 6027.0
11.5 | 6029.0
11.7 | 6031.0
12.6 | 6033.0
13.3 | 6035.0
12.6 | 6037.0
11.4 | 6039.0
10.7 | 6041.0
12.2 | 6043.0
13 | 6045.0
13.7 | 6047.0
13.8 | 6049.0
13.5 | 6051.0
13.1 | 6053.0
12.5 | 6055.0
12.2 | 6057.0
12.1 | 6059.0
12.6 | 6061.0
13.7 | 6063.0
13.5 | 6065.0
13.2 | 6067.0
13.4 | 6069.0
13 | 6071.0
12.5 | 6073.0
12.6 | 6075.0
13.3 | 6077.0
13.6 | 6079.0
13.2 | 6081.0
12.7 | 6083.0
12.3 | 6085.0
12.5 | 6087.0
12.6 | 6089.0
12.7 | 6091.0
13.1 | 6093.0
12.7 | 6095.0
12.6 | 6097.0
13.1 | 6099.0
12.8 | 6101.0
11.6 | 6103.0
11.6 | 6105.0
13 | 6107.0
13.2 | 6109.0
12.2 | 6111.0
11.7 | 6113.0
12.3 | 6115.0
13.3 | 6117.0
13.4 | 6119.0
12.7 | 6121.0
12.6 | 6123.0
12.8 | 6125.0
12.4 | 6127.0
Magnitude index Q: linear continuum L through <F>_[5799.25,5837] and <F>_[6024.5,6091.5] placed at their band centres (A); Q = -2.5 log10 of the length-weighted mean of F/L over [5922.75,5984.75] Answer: 0.03 mag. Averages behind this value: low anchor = 13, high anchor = 12.7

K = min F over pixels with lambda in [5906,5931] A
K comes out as 11.3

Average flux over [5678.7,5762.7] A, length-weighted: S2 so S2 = 12.3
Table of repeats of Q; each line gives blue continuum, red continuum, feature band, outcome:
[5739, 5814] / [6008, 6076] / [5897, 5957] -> 0.04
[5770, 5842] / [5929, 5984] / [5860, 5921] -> 0.11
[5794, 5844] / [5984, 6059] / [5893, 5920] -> 0.11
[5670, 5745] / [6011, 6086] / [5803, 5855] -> -0.04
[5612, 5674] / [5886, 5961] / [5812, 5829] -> -0.09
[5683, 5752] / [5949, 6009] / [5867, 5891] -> 0.07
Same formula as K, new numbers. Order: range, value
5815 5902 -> 8.91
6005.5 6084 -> 10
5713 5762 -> 11.4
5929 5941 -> 11.7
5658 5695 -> 11.5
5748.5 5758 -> 12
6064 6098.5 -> 12.3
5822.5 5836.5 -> 12.1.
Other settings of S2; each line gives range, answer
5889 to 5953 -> 11.9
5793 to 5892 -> 12.4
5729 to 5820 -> 12.5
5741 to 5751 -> 12.2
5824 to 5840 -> 13.2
